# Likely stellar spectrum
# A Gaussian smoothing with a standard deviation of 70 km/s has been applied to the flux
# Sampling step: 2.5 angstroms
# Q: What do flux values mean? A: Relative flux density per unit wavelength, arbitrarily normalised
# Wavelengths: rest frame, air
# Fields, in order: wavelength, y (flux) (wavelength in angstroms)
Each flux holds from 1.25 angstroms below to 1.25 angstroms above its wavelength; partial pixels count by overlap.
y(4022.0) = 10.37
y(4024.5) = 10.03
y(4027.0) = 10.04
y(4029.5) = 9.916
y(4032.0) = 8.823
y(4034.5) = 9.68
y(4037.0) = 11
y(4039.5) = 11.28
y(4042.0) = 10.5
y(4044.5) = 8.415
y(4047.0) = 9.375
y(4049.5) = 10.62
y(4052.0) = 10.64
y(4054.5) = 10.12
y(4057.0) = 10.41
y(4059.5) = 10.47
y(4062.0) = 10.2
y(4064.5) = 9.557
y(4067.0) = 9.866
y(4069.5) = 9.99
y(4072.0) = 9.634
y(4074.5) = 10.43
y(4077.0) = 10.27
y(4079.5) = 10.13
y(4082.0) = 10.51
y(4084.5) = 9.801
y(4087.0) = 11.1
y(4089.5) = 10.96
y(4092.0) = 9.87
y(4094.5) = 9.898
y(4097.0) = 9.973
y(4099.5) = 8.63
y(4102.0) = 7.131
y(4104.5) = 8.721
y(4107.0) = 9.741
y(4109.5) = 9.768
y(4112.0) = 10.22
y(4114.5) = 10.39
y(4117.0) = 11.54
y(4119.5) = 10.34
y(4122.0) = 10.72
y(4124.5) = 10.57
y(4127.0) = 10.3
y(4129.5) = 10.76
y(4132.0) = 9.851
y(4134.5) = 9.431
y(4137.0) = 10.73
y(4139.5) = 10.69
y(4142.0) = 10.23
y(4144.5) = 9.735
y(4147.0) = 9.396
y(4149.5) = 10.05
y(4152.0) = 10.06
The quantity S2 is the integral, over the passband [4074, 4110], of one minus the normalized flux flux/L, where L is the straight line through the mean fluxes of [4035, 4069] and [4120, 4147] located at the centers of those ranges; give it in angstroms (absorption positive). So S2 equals 1.5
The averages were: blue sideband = 10.2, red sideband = 10.3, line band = 9.78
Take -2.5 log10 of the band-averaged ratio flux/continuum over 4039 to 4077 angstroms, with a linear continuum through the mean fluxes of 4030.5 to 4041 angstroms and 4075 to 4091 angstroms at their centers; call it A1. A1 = 0.02 mag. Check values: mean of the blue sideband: 10.2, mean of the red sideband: 10.5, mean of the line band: 10.1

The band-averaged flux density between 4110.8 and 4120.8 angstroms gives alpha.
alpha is 10.6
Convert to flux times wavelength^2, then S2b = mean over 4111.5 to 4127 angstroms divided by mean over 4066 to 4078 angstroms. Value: 1.1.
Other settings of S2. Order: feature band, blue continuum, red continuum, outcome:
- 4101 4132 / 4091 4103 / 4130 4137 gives -1.5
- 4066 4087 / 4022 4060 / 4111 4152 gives 0.1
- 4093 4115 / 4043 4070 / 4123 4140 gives 1.8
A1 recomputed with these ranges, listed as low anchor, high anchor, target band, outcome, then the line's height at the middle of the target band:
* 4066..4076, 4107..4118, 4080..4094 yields -0.03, 10.1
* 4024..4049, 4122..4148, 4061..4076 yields 0.01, 10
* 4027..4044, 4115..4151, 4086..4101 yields 0.02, 10.2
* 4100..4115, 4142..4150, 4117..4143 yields -0.09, 9.55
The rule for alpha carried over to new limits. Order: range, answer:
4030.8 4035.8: 9.27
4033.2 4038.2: 10.3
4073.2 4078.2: 10.3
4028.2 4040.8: 10.1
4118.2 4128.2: 10.5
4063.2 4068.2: 9.71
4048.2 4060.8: 10.4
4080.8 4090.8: 10.6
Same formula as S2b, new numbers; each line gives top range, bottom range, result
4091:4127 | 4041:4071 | 1.01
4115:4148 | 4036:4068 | 1.06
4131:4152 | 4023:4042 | 1.04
